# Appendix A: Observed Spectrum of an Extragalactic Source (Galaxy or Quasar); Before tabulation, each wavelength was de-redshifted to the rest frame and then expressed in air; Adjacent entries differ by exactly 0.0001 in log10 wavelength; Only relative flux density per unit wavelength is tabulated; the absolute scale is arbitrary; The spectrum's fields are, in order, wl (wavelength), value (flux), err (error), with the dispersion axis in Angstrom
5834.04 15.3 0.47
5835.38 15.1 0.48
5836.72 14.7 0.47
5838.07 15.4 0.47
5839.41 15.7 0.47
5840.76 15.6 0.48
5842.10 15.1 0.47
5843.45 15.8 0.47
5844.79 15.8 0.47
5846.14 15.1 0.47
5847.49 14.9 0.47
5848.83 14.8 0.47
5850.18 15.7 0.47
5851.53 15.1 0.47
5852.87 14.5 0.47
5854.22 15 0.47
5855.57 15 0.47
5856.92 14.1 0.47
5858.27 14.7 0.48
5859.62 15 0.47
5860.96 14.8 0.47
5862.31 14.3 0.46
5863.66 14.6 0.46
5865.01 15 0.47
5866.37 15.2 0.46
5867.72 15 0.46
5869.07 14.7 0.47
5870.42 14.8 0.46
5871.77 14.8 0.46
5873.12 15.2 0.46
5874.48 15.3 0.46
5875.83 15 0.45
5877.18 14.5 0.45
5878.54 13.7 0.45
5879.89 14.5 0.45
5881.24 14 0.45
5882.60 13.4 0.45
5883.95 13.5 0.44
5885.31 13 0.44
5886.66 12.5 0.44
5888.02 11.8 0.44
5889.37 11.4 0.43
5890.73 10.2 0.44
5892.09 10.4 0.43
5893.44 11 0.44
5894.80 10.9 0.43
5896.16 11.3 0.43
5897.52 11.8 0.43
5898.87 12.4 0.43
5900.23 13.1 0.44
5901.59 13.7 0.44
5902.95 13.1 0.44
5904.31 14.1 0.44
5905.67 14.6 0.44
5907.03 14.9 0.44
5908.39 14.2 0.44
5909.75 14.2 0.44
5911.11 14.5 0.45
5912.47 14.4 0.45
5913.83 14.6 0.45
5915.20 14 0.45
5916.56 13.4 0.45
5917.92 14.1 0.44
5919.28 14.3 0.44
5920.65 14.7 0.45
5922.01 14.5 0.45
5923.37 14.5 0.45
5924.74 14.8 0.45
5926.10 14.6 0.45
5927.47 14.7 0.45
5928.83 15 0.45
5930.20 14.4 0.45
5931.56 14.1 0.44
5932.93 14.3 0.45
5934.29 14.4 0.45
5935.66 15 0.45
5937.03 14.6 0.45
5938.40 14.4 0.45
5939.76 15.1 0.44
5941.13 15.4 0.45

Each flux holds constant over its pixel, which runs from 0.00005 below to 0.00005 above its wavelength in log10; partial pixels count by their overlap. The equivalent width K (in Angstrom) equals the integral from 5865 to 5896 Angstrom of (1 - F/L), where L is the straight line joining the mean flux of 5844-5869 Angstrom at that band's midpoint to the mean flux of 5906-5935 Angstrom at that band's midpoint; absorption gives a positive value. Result 2.8 Angstrom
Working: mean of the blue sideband 14.9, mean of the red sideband 14.4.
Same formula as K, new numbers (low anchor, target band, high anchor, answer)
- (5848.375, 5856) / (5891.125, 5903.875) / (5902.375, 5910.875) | 2.11 Angstrom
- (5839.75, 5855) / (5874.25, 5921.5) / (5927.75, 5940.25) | 4.89 Angstrom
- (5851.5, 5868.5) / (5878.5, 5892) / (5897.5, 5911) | 1.47 Angstrom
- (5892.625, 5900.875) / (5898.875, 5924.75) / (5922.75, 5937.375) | -2.25 Angstrom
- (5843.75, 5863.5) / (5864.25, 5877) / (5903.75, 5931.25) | -0.16 Angstrom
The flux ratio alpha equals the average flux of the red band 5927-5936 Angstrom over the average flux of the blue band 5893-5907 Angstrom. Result 1.1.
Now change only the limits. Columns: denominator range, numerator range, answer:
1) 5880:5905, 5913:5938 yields 1.17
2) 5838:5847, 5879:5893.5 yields 0.80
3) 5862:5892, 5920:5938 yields 1.05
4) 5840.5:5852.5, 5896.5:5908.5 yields 0.88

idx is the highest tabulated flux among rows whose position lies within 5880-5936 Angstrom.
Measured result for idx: 15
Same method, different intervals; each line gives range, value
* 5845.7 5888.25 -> 15.7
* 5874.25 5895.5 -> 15.3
